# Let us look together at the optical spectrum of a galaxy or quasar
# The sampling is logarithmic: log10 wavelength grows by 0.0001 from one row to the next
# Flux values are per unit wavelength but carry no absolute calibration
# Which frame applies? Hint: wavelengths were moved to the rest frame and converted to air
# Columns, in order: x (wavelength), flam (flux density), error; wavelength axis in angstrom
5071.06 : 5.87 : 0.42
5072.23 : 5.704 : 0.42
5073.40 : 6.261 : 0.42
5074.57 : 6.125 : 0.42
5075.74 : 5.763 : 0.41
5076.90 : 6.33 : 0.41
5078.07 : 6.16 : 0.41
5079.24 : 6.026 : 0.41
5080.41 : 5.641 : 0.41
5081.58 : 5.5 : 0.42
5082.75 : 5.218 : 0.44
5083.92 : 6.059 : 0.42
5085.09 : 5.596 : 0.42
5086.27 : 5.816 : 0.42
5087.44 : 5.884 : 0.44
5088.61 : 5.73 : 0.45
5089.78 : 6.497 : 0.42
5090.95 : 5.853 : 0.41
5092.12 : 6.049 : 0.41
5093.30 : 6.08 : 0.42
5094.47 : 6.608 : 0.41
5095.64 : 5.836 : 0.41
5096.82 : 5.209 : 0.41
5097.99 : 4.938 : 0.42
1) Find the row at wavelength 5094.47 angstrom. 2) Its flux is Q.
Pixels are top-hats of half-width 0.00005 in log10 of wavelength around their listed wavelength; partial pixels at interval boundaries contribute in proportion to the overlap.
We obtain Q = 6.608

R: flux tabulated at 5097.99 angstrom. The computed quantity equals 4.938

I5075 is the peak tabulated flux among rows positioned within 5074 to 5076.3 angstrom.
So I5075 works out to 6.125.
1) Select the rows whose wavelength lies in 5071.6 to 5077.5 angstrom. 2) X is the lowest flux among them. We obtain 5.704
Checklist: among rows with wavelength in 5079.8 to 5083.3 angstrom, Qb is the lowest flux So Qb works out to 5.218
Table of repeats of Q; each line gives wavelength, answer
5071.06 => 5.87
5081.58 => 5.5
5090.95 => 5.853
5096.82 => 5.209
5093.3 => 6.08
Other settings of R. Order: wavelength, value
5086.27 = 5.816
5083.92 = 6.059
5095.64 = 5.836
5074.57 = 6.125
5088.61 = 5.73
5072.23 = 5.704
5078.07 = 6.16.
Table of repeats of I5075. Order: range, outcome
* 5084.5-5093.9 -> 6.497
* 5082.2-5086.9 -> 6.059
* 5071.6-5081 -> 6.33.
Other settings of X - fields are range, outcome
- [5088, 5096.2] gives 5.73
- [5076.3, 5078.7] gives 6.16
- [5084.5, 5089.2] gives 5.596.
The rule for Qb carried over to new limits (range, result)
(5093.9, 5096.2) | 5.836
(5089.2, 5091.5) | 5.853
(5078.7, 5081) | 5.641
